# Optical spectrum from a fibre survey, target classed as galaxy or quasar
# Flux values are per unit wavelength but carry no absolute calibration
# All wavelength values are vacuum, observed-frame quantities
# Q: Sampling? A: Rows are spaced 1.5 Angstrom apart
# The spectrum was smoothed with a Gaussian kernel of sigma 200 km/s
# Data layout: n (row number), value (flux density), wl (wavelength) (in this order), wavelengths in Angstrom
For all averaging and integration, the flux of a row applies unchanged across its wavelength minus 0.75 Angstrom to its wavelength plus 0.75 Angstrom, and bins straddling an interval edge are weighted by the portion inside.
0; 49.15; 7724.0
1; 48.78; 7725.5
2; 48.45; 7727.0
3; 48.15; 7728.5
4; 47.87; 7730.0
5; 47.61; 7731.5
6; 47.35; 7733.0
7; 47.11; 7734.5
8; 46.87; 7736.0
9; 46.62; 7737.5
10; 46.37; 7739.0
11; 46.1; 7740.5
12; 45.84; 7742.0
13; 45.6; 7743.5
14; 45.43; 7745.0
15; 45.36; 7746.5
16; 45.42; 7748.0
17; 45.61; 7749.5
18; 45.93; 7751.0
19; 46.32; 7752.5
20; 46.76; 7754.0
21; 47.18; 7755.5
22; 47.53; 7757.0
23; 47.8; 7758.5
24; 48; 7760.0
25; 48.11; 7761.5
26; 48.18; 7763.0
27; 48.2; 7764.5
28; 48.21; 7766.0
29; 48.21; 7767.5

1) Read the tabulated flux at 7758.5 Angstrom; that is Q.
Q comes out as 47.8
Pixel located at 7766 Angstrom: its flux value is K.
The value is 48.21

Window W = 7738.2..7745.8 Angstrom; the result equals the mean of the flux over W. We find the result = 45.9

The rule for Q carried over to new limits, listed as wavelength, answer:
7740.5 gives 46.1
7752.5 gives 46.32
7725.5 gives 48.78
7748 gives 45.42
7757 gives 47.53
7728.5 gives 48.15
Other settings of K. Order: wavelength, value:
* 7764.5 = 48.2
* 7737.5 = 46.62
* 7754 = 46.76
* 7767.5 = 48.21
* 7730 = 47.87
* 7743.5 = 45.6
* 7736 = 46.87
